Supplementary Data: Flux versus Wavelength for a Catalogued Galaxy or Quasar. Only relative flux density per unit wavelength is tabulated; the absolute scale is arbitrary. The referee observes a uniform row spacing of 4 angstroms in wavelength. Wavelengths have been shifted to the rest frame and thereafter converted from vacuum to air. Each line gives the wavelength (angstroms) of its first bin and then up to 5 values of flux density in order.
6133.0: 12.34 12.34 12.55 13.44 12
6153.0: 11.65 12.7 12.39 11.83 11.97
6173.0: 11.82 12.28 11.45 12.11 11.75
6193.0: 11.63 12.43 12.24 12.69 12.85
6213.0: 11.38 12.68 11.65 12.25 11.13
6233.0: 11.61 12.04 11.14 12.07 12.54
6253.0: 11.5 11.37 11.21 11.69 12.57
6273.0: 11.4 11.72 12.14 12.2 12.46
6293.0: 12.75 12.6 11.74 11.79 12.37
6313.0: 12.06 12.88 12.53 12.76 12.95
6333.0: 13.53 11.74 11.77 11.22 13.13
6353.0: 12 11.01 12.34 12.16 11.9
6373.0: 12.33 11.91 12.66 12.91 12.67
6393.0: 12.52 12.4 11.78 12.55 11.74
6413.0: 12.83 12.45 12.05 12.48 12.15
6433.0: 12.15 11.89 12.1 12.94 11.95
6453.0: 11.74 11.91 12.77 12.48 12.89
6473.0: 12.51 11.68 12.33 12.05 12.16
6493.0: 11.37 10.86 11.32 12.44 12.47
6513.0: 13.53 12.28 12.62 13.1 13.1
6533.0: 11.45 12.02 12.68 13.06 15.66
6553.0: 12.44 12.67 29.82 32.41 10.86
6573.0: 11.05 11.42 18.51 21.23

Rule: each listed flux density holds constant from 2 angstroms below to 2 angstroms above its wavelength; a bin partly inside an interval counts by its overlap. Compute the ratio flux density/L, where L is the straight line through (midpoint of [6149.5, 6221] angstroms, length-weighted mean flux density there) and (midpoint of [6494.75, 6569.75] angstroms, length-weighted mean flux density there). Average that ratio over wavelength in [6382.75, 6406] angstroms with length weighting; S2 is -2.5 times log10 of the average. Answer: 0.090 mag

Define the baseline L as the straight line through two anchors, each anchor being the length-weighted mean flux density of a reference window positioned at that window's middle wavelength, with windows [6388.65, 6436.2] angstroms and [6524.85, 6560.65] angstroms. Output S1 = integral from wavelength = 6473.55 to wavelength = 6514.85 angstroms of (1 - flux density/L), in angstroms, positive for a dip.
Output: 3.54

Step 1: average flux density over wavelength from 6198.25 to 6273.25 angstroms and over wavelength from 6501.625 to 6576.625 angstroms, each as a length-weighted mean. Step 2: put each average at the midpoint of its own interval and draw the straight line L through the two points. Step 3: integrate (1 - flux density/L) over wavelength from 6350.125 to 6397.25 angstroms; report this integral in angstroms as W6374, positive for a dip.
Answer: 3.1 angstroms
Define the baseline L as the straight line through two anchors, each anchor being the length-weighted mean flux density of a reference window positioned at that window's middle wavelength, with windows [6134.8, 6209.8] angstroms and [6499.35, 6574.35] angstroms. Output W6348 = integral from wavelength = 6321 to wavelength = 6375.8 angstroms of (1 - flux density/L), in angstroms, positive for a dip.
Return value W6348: 4.50 angstroms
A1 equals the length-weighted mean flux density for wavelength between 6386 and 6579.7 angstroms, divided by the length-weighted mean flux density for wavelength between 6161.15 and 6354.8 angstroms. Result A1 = 1.1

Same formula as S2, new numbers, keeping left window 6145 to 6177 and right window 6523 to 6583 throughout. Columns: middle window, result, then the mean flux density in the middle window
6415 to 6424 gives 0.16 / 12.3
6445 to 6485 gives 0.19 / 12.3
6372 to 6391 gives 0.12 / 12.5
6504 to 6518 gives 0.18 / 12.7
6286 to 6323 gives 0.08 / 12.3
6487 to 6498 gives 0.28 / 11.5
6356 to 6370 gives 0.16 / 11.9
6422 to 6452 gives 0.18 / 12.2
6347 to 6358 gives 0.13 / 12.1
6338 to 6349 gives 0.16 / 11.8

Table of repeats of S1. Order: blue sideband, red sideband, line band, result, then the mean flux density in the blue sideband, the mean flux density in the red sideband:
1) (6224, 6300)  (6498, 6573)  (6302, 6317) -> 0.25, 11.9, 14.5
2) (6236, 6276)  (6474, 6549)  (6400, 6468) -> -0.48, 11.7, 12.3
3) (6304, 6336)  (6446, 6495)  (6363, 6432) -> 0.34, 12.6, 12.2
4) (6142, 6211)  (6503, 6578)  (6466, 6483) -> 2.09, 12.2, 14.5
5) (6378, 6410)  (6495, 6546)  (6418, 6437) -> 0.32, 12.4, 12.4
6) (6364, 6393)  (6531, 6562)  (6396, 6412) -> 0.70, 12.4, 14.5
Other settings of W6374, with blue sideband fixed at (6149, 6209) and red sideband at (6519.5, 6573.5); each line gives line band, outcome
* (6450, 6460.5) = 1.9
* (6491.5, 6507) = 3.6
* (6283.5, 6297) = 0.6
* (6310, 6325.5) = 0.9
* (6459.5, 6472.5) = 1.7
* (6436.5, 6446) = 1.4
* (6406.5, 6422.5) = 2.1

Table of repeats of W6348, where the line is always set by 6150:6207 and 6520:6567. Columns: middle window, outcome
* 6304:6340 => 2.9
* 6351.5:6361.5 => 1.6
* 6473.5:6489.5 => 3.4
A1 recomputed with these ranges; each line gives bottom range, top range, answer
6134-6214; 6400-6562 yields 1.04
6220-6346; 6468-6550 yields 1.03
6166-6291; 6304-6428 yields 1.03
